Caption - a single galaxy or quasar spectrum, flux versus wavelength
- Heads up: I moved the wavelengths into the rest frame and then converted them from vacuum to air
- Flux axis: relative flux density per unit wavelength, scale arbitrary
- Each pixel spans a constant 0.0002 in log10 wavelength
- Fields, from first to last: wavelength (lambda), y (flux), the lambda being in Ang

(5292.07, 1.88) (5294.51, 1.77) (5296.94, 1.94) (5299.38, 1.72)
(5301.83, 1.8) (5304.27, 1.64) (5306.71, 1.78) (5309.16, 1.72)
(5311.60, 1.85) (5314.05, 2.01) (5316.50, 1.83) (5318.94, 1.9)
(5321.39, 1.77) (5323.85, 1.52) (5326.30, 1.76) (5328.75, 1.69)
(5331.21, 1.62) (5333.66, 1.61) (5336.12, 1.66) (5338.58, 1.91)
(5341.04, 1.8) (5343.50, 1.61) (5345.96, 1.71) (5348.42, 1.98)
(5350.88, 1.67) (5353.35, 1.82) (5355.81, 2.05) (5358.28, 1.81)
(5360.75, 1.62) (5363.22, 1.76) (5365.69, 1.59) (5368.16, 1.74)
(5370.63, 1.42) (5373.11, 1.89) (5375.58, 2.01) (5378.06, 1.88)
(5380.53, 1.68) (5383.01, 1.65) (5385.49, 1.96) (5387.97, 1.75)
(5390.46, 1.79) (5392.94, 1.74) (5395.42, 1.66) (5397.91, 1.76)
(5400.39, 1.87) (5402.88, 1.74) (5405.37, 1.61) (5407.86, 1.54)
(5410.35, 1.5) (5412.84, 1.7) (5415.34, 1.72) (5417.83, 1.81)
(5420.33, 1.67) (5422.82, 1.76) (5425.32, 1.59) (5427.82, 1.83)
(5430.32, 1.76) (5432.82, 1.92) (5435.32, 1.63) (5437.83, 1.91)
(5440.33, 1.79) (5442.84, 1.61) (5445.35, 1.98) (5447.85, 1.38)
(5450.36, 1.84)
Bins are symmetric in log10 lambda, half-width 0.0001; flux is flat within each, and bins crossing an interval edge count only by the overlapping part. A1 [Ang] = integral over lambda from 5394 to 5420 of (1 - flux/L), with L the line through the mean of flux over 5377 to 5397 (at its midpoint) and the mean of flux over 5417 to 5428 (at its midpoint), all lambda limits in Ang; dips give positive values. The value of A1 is 0.7 Ang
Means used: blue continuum 1.76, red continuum 1.72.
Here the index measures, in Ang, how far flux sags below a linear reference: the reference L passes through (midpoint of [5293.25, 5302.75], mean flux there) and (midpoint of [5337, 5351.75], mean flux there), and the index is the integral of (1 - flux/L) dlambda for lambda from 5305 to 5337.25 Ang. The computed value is 0.9 Ang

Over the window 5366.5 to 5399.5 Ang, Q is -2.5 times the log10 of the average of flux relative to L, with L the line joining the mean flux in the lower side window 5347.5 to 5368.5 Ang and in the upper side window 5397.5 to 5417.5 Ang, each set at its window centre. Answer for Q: -0.02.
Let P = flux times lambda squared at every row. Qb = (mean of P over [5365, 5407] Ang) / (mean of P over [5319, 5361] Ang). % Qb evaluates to 1.02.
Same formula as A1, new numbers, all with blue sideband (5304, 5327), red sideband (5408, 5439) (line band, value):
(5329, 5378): 0.28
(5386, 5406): -0.13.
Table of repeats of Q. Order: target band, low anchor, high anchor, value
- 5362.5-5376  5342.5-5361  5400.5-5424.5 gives 0.027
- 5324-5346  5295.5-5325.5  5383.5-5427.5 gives 0.045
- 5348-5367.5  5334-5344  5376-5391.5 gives -0.008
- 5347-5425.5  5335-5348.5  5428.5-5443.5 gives 0.016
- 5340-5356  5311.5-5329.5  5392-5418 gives -0.020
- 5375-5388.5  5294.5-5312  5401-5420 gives -0.075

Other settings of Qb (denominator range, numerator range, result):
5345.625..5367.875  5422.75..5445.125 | 1.02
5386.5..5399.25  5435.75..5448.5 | 1.02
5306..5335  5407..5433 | 1.01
